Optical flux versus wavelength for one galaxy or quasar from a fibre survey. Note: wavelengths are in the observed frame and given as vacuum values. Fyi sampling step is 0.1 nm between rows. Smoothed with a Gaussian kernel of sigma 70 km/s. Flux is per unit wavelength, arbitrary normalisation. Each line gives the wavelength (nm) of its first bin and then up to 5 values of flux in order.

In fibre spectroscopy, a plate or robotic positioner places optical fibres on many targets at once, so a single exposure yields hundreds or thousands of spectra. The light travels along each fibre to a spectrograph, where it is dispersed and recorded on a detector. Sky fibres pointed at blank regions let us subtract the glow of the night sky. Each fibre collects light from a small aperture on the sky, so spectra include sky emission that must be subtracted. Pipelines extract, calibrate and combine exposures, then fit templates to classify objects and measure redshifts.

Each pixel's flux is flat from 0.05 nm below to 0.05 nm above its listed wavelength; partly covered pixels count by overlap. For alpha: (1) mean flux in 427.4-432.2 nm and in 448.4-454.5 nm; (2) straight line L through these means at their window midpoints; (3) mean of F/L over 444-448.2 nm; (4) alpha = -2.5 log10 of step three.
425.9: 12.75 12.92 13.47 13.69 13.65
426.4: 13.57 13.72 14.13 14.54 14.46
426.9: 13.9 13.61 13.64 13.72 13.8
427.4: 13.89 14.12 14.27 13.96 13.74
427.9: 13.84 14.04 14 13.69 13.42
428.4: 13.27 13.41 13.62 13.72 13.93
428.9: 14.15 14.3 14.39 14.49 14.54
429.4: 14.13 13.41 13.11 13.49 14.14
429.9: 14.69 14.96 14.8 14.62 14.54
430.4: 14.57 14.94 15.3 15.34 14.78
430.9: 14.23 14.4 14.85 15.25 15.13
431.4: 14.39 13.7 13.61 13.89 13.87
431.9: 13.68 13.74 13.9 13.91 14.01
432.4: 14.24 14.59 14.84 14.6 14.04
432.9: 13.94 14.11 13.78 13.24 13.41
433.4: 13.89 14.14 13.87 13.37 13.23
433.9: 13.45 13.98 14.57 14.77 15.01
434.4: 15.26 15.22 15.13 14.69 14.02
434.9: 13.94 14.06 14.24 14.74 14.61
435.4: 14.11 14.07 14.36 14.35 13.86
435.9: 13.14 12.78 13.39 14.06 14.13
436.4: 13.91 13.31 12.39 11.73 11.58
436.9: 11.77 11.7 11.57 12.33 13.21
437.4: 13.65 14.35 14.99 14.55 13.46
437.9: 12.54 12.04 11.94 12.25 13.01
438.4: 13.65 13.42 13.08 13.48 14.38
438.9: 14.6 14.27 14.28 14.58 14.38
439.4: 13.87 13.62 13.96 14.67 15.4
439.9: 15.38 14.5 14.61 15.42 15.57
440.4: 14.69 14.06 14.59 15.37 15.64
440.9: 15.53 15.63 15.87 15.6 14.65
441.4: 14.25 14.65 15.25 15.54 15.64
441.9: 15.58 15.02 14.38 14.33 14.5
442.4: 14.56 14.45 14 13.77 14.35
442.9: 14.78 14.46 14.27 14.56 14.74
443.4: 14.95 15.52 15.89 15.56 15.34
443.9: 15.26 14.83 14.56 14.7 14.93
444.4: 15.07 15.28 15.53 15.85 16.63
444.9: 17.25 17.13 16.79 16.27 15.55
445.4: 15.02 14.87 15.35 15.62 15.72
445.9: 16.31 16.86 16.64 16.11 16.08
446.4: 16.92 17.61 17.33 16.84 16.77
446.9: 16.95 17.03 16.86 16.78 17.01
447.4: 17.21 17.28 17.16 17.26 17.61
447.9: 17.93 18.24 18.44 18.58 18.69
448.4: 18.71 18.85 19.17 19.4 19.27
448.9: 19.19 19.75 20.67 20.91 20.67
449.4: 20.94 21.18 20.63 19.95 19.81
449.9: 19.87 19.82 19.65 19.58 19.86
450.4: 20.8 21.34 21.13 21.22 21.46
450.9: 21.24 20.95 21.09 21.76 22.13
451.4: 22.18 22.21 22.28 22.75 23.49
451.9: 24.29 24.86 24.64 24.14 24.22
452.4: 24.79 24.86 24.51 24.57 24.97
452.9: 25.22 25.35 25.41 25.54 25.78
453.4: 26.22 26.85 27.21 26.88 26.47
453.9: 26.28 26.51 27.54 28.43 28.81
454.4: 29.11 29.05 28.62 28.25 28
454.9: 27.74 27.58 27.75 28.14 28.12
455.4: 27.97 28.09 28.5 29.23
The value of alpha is 0.254 mag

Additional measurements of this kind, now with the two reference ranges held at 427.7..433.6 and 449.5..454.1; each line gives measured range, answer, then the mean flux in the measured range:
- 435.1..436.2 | 0.17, 14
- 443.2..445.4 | 0.27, 15.6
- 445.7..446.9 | 0.25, 16.6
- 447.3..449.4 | 0.16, 18.8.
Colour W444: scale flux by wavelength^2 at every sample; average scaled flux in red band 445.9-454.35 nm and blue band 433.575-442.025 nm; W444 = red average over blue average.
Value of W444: 1.59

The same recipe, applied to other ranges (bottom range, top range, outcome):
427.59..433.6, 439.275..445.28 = 1.12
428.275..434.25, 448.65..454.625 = 1.81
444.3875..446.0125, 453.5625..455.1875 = 1.81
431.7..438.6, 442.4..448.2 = 1.22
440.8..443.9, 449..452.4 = 1.50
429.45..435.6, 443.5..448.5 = 1.23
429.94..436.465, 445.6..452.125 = 1.46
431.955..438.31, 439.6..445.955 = 1.15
